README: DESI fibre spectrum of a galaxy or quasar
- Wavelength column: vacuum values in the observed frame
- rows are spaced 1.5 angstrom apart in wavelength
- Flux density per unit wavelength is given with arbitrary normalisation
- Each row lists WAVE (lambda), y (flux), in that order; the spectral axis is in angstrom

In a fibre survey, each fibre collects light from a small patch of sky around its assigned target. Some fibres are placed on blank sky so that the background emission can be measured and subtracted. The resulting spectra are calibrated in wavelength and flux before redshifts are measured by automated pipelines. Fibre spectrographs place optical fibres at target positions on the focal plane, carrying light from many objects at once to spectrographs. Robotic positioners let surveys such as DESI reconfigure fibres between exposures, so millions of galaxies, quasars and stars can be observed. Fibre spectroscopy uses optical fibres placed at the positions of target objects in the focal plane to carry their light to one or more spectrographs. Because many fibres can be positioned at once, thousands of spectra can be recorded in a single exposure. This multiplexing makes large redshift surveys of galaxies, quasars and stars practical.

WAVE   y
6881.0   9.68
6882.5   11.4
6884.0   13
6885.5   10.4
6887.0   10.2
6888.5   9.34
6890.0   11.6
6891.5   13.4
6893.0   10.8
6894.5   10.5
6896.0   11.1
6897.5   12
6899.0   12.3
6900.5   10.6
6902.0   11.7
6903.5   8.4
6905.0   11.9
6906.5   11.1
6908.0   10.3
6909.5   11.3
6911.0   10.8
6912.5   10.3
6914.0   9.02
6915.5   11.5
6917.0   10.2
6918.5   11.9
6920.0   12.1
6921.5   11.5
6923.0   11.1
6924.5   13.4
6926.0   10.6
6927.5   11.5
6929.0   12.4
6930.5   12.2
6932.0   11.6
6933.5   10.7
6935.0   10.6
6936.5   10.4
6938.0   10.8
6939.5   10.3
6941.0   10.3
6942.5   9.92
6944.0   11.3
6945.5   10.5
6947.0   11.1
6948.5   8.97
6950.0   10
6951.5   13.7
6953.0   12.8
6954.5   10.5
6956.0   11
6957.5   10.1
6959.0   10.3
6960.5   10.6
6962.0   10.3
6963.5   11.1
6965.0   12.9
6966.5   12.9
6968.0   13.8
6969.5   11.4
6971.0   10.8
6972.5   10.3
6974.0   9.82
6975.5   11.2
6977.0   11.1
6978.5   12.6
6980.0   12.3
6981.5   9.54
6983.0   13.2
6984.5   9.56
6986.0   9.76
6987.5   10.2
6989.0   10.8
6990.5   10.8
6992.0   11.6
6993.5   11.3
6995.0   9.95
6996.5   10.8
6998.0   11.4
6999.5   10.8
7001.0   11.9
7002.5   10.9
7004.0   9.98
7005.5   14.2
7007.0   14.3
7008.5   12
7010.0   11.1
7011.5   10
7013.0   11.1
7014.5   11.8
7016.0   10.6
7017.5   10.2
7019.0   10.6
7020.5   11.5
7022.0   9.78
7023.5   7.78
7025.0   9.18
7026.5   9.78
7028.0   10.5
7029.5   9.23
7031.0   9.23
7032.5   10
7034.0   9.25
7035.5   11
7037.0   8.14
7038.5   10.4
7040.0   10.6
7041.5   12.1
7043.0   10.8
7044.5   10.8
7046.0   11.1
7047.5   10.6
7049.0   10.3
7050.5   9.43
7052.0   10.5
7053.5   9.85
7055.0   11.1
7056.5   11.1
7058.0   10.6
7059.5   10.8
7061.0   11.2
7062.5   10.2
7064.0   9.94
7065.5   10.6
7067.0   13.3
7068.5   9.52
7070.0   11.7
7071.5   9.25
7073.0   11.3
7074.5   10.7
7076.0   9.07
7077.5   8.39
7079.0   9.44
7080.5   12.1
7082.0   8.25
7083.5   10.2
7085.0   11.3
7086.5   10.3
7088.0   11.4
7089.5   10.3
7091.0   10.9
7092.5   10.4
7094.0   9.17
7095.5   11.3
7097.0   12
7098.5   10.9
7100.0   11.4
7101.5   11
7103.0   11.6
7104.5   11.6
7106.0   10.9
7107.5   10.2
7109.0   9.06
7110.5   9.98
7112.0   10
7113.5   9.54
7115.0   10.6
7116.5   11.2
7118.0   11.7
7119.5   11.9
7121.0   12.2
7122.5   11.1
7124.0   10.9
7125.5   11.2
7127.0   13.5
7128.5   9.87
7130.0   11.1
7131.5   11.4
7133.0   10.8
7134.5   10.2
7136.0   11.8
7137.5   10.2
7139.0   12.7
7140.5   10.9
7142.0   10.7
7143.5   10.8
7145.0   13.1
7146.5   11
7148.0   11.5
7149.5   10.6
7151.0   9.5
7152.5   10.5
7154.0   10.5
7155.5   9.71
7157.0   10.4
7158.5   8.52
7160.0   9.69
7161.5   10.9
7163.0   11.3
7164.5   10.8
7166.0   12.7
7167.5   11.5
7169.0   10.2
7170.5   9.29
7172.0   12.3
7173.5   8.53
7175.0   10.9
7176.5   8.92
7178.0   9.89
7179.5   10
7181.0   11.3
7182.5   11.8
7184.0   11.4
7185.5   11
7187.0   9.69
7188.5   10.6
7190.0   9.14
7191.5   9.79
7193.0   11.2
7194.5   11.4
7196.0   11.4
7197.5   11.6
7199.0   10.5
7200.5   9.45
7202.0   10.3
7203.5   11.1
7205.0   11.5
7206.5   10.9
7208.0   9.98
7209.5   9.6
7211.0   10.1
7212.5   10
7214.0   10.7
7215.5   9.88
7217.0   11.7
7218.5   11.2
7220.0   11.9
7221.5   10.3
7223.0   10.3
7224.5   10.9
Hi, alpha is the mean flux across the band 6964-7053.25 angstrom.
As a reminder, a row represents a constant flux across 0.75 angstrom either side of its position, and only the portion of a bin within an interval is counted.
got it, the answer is 10.8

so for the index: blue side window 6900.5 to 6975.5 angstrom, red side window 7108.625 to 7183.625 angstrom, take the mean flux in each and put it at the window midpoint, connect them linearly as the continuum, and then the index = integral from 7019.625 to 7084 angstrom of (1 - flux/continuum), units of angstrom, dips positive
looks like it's 3.9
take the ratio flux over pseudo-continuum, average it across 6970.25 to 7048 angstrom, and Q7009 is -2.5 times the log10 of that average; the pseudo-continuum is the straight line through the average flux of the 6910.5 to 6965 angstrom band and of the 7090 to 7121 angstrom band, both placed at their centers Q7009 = 0.02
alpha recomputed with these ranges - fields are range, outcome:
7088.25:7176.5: 10.8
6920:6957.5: 11.1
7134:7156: 10.9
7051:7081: 10.5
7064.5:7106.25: 10.6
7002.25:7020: 11.4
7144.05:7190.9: 10.6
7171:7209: 10.6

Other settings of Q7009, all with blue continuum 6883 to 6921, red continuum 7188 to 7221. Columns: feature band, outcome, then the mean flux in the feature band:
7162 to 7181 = 0.01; 10.6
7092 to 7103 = -0.02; 10.9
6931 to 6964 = 0.02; 10.8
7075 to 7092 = 0.07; 10.2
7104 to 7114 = 0.06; 10.2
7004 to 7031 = 0.01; 10.7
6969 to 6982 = -0.01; 11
